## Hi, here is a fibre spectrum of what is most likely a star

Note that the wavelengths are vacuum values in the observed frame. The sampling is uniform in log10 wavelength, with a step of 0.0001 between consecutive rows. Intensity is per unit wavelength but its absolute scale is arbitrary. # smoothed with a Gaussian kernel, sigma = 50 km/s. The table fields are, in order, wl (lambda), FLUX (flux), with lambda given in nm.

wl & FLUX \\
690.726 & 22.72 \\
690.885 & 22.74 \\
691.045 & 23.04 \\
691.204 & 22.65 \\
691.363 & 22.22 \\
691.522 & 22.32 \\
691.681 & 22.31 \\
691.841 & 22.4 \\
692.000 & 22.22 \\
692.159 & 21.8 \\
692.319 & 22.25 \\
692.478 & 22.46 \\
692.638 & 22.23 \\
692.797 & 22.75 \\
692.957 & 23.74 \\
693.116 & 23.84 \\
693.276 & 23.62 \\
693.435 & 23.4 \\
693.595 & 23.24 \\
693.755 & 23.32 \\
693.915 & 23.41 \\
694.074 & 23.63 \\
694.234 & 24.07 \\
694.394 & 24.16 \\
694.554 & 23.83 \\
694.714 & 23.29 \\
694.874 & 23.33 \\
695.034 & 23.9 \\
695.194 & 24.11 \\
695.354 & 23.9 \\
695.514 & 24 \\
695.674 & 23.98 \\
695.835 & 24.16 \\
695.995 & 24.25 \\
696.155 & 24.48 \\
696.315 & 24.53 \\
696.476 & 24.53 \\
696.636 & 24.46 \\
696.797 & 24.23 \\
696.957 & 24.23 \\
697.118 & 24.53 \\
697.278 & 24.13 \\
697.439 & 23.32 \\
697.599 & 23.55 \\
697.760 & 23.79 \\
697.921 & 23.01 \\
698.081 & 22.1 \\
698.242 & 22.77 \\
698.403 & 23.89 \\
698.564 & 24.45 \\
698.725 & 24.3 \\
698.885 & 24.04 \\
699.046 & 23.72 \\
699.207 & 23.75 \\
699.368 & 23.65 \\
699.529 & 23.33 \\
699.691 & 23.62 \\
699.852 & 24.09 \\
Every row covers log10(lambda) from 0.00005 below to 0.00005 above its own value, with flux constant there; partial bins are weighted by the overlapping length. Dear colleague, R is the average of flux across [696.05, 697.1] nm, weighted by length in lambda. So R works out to 24.4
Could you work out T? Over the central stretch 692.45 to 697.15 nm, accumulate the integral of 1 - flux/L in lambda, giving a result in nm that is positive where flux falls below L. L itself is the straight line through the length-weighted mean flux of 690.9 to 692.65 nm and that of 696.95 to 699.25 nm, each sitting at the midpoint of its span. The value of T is -0.16 nm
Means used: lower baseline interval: 22.4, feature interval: 23.8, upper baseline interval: 23.7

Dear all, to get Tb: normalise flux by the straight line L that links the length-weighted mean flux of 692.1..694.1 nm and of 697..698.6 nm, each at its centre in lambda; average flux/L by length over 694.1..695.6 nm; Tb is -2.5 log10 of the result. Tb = -0.028 mag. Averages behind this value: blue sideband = 23.1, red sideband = 23.5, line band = 23.8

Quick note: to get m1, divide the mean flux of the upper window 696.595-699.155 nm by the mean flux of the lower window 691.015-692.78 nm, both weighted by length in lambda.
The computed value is 1.06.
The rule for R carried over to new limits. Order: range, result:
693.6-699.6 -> 23.8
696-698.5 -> 23.9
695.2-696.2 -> 24.1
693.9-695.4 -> 23.8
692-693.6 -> 22.9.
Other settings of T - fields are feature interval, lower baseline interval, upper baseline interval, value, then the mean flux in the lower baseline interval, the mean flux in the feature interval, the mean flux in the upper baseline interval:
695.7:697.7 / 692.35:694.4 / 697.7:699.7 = -0.061 nm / 23.3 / 24.2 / 23.6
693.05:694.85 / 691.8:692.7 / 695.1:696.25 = -0.034 nm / 22.2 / 23.6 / 24.1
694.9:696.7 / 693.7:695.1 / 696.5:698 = -0.029 nm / 23.7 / 24.2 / 23.9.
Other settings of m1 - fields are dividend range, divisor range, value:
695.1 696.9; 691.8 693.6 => 1.06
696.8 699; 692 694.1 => 1.03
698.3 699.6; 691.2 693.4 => 1.05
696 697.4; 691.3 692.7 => 1.09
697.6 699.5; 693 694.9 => 1.00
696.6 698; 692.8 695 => 1.01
